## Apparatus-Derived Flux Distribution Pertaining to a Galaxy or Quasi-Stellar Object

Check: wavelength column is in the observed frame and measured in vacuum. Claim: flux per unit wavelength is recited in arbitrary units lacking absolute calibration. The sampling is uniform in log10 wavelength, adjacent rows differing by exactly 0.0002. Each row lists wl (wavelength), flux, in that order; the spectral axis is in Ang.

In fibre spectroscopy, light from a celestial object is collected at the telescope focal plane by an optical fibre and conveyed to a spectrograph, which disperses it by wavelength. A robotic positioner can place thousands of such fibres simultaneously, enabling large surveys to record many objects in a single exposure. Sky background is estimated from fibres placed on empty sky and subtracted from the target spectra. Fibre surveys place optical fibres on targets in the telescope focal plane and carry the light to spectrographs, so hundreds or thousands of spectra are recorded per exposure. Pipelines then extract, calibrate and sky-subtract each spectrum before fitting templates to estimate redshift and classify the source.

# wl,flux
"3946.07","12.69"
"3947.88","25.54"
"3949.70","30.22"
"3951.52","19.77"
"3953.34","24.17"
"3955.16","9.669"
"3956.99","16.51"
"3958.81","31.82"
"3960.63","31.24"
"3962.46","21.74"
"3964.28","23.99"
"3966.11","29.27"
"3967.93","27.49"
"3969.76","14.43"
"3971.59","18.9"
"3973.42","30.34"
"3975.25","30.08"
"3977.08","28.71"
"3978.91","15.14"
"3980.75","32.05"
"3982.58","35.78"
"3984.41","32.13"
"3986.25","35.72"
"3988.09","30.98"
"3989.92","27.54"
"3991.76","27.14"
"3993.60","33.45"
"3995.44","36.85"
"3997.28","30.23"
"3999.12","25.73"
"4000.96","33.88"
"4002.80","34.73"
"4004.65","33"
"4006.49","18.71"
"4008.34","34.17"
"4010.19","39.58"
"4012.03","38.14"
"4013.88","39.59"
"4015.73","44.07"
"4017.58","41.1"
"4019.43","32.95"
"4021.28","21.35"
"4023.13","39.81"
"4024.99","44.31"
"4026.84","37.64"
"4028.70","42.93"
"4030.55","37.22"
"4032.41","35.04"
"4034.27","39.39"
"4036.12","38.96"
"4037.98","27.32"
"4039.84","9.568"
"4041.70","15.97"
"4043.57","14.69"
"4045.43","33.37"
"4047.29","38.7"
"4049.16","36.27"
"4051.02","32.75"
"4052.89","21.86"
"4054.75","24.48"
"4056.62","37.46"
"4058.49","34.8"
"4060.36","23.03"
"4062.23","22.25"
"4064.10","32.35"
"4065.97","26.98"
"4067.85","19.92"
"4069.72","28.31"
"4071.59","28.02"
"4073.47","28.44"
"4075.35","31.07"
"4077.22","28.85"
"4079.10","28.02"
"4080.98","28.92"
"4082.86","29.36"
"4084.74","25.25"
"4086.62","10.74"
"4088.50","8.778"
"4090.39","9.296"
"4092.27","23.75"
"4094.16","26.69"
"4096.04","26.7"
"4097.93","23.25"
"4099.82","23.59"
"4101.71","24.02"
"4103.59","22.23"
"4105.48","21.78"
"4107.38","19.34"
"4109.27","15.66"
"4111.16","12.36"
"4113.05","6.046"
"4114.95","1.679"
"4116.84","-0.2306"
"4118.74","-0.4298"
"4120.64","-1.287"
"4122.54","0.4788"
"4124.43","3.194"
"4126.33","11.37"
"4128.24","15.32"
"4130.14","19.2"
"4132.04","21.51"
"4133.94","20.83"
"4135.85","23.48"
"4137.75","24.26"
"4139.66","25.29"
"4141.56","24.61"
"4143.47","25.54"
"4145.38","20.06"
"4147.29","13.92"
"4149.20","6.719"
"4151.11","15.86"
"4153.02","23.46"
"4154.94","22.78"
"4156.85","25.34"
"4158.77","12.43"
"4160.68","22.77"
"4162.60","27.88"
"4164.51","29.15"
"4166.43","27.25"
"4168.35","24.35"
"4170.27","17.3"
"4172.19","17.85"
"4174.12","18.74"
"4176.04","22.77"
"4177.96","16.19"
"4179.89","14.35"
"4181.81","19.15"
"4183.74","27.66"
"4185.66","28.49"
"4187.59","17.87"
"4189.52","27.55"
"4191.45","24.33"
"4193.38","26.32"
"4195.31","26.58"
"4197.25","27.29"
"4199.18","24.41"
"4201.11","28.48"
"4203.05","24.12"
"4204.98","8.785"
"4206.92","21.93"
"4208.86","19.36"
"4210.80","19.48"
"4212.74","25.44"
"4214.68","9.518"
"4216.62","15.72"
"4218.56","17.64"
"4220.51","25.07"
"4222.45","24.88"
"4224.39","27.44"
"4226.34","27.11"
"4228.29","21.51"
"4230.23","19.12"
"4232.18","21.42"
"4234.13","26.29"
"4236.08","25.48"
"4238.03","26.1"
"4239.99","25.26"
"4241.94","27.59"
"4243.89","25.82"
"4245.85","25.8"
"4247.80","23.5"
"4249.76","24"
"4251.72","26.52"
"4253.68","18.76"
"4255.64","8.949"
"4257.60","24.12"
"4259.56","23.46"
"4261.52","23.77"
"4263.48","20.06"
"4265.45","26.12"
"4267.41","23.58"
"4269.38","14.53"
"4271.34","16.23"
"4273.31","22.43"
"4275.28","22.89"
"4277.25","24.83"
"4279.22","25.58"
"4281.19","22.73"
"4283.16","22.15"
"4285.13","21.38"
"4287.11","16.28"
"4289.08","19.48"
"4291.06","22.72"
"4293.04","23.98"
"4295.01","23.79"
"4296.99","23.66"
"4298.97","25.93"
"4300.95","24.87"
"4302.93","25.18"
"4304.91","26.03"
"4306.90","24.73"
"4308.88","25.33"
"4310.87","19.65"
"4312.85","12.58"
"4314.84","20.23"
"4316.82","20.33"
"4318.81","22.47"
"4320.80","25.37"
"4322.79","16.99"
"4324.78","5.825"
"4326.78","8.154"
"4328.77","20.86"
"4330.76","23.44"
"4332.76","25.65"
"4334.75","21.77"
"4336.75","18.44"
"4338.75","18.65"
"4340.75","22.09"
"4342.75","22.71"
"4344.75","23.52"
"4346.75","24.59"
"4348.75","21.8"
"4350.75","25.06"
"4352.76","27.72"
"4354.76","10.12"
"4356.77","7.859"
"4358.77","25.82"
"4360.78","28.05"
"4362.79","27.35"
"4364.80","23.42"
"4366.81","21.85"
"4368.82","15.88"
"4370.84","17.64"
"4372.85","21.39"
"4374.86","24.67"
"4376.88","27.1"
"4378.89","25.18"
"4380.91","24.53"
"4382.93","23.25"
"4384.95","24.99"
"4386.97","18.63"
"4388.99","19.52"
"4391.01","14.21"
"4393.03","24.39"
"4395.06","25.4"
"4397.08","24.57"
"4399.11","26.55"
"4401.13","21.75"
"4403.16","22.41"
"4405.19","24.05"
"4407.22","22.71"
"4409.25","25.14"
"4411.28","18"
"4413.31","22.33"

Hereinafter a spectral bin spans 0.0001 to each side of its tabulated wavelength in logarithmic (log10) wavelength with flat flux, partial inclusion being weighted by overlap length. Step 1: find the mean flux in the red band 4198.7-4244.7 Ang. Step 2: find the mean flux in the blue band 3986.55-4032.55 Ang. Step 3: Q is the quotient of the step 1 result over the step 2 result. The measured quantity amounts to 0.65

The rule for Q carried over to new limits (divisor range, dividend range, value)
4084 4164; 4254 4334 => 1.25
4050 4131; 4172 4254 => 1.14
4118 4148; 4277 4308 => 1.49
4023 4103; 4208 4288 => 0.80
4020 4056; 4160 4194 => 0.73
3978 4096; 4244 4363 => 0.72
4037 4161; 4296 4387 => 1.05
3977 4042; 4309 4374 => 0.62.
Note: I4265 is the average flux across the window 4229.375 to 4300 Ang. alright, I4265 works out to 22.6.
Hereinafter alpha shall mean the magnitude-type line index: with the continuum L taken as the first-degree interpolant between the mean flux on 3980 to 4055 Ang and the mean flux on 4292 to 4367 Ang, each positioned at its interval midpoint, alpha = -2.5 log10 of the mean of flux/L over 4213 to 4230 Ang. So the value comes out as 0.19 mag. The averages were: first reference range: 32.5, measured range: 21.2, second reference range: 21.5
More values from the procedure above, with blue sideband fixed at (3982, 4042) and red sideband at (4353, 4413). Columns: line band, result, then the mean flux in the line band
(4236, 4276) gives 0.152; 22.5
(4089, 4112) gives 0.436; 20.5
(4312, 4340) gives 0.261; 18.7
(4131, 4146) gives 0.258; 23.2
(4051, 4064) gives 0.142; 28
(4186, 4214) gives 0.200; 23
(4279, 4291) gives 0.185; 21.1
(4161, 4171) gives 0.139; 25.2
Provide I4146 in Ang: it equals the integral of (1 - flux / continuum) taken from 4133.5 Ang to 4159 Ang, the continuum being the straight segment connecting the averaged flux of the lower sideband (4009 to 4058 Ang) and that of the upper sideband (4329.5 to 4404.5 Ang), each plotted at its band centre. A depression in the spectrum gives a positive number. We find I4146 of 7.8 Ang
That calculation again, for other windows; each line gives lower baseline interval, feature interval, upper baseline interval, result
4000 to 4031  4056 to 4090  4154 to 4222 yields 6.01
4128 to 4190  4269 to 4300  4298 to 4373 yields -1.25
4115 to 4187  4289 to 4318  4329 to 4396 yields -2.54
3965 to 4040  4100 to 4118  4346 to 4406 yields 9.48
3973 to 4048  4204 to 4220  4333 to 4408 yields 5.48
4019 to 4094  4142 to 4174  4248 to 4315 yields 5.76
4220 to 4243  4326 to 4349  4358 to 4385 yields 2.69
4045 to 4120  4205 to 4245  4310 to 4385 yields -1.04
